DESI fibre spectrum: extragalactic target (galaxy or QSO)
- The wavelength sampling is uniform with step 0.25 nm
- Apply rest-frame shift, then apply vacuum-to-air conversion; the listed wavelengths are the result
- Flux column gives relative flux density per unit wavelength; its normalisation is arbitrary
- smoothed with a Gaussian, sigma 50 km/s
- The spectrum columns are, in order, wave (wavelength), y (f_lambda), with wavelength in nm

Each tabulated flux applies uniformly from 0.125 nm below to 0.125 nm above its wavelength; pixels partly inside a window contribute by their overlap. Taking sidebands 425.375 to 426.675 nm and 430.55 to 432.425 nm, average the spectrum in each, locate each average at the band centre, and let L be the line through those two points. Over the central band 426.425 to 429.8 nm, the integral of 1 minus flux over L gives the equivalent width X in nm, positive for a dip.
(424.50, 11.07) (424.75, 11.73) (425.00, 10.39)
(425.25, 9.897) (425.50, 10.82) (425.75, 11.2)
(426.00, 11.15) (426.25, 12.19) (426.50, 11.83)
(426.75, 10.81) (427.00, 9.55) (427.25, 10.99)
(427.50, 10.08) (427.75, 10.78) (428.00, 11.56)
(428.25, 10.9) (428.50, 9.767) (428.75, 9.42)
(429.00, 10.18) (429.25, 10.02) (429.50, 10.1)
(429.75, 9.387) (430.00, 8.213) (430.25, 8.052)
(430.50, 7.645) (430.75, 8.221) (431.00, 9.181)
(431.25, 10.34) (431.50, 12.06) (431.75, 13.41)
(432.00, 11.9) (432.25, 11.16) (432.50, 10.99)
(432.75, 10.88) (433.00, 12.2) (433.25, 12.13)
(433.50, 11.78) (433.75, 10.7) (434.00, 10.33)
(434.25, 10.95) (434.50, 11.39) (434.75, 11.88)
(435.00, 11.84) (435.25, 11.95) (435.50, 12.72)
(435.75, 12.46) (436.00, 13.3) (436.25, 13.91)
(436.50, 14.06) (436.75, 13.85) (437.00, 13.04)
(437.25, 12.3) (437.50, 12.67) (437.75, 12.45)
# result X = 0.24 nm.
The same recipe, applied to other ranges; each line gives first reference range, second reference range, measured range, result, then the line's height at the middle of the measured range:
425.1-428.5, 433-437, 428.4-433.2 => 0.562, 11.5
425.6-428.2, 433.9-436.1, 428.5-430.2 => 0.266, 11.3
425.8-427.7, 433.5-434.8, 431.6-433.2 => -0.107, 11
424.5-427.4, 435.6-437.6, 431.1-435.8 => 0.347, 12.5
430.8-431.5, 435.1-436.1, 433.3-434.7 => 0.061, 11.6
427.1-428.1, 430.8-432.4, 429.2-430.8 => 0.327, 11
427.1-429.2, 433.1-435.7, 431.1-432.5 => -0.068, 11.1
